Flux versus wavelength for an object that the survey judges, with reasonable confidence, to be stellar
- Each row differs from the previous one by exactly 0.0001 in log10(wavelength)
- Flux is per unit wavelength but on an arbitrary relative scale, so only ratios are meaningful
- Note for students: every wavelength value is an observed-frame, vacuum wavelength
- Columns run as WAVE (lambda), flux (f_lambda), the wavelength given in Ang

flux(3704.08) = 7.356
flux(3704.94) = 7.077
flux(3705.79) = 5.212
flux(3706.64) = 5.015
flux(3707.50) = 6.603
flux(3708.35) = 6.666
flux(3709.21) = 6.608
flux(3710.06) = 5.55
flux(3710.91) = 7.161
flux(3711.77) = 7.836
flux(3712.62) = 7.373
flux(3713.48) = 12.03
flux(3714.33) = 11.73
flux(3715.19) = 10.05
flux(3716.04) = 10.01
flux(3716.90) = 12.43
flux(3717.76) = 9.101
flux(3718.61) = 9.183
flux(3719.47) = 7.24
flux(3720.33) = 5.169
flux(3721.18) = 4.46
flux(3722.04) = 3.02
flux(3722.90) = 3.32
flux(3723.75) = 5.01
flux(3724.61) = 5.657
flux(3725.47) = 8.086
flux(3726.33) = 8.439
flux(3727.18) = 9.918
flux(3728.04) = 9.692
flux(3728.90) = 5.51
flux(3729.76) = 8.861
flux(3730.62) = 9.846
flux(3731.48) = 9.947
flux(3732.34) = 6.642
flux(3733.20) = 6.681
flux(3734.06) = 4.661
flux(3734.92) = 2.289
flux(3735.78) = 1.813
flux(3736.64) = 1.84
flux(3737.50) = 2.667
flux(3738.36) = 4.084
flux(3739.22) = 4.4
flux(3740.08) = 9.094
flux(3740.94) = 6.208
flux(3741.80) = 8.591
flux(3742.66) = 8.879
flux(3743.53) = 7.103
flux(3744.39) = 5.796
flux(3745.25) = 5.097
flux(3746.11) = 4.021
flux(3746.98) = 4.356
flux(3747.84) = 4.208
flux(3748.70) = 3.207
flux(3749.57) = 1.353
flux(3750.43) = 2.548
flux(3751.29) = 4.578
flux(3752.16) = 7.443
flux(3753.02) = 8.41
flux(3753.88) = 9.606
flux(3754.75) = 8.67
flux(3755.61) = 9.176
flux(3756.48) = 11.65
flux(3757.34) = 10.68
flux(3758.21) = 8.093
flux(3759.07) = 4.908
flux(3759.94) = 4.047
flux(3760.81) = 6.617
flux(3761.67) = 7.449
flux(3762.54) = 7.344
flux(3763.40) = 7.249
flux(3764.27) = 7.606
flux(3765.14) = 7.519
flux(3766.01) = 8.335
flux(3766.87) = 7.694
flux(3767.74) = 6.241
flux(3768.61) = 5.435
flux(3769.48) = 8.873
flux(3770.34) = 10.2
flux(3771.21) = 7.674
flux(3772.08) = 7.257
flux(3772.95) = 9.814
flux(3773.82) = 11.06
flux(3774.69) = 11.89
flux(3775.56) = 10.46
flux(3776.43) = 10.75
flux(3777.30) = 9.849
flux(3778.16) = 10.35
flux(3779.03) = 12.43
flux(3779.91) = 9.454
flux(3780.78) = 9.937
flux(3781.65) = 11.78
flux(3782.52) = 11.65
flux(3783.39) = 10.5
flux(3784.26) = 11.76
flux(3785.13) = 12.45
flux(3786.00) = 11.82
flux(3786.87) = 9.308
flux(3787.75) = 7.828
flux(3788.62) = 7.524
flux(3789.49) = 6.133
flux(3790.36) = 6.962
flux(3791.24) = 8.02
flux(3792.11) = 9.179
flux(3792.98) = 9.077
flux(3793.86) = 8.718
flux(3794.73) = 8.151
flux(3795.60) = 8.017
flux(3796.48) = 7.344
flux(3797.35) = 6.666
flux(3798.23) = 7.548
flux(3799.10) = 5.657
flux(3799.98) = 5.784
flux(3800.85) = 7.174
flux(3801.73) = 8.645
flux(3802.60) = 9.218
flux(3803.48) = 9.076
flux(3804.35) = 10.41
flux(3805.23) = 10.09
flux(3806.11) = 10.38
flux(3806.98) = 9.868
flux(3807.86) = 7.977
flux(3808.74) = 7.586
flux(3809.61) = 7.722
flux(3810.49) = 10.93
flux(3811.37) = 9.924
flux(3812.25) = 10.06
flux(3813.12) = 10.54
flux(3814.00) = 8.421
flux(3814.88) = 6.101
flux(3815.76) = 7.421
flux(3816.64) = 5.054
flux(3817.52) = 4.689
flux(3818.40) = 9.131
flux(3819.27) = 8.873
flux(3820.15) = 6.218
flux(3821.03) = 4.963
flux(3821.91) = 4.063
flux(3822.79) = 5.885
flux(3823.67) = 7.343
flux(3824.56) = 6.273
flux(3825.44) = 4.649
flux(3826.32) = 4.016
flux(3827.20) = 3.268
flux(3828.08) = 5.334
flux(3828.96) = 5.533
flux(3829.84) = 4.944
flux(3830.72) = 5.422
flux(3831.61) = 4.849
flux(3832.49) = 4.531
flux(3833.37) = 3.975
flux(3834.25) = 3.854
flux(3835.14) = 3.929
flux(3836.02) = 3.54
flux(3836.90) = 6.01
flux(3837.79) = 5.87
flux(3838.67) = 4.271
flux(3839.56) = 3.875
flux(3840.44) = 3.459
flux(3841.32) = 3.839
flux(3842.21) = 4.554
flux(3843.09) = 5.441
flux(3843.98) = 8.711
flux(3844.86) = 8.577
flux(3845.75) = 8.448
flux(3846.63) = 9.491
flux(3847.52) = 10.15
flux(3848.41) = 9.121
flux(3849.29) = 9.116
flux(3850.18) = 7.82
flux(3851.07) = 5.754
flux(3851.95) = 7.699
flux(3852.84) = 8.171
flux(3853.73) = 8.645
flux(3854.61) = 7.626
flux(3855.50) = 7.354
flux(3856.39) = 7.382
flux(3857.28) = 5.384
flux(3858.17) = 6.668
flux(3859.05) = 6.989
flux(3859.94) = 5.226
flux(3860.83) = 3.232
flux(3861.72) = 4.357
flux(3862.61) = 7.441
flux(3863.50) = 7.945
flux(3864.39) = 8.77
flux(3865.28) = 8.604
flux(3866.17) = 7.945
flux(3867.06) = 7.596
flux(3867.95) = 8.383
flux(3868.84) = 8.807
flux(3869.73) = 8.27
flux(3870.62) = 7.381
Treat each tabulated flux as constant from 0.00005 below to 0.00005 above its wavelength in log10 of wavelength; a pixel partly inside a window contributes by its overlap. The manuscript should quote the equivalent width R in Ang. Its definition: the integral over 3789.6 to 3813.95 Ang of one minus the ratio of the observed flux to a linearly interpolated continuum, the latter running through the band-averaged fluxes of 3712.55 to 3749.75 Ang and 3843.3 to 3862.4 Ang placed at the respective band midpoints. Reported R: -5.0 Ang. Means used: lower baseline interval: 6.59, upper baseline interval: 7.4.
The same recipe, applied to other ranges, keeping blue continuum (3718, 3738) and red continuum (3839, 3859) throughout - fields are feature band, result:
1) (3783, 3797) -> -4.8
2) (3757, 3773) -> -2.6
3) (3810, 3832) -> 1.0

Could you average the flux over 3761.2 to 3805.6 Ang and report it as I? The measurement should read 8.85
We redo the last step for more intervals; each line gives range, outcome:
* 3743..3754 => 5.12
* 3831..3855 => 6.34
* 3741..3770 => 6.76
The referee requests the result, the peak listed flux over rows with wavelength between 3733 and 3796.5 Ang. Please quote 12.45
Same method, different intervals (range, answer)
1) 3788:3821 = 10.93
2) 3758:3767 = 8.335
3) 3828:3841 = 6.01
